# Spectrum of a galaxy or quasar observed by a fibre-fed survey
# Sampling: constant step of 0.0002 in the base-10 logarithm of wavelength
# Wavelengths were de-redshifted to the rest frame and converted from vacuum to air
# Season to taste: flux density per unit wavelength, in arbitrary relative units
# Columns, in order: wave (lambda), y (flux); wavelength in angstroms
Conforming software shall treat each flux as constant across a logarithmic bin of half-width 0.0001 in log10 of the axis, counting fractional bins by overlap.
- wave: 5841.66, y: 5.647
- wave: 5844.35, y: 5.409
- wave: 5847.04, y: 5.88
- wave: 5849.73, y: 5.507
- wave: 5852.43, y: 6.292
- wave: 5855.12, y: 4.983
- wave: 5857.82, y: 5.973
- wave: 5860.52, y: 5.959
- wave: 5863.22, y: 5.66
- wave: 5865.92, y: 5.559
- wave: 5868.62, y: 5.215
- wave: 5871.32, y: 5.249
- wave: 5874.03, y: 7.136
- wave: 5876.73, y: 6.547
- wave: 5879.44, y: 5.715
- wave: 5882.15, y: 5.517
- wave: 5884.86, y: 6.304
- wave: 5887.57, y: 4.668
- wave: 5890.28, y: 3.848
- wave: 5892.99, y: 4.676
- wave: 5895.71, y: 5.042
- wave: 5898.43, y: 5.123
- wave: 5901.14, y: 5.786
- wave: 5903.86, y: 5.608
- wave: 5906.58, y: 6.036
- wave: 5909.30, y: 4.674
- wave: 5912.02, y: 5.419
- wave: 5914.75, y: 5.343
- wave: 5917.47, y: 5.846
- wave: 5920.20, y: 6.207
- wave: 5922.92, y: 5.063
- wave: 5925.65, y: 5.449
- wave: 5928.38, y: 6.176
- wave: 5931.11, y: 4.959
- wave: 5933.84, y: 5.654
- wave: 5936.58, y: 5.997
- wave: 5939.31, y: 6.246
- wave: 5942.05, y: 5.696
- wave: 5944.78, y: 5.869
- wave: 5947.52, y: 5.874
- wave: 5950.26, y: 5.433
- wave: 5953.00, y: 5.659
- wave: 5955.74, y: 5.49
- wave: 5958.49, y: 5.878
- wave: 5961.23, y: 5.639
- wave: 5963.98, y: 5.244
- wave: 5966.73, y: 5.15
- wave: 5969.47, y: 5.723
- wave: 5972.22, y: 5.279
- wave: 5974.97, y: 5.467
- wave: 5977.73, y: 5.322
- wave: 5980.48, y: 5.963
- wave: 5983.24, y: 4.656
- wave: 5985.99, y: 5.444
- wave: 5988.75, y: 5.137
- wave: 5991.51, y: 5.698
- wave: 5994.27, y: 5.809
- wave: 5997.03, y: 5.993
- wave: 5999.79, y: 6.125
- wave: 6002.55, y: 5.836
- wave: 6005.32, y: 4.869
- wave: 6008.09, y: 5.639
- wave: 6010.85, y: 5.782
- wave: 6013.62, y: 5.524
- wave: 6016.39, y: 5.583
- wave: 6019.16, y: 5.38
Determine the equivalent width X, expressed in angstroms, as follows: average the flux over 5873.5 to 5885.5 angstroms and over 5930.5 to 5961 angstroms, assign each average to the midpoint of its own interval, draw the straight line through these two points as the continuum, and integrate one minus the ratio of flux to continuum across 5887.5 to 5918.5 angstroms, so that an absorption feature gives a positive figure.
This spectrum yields 4.3 angstroms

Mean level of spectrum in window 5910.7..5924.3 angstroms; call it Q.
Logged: 5.58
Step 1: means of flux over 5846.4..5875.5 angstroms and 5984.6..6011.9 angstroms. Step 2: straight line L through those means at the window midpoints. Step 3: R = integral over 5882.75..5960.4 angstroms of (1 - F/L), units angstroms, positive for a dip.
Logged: 2.8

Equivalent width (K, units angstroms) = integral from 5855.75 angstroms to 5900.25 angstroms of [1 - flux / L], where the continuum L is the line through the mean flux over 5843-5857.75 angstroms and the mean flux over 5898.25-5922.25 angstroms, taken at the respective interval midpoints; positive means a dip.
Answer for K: 0.8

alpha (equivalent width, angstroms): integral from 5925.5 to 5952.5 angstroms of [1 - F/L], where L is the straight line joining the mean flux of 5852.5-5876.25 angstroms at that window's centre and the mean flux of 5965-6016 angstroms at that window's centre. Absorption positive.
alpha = -0.6 angstroms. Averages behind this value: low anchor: 5.78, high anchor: 5.52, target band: 5.75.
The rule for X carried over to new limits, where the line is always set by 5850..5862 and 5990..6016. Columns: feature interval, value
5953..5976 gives 0.88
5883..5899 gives 2.22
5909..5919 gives 0.58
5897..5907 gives 0.26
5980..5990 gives 0.80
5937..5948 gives -0.40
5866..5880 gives -0.46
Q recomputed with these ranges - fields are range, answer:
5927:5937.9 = 5.69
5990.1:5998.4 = 5.83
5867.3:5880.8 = 5.97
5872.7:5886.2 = 6.24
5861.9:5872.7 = 5.42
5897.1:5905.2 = 5.51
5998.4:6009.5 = 5.62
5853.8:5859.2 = 5.48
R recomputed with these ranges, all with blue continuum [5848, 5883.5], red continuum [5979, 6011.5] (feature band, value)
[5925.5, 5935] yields 0.2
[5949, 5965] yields 0.2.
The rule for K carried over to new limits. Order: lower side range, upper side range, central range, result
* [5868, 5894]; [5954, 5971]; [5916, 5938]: -0.61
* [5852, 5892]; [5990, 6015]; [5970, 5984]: 0.71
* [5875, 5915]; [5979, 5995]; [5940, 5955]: -0.87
